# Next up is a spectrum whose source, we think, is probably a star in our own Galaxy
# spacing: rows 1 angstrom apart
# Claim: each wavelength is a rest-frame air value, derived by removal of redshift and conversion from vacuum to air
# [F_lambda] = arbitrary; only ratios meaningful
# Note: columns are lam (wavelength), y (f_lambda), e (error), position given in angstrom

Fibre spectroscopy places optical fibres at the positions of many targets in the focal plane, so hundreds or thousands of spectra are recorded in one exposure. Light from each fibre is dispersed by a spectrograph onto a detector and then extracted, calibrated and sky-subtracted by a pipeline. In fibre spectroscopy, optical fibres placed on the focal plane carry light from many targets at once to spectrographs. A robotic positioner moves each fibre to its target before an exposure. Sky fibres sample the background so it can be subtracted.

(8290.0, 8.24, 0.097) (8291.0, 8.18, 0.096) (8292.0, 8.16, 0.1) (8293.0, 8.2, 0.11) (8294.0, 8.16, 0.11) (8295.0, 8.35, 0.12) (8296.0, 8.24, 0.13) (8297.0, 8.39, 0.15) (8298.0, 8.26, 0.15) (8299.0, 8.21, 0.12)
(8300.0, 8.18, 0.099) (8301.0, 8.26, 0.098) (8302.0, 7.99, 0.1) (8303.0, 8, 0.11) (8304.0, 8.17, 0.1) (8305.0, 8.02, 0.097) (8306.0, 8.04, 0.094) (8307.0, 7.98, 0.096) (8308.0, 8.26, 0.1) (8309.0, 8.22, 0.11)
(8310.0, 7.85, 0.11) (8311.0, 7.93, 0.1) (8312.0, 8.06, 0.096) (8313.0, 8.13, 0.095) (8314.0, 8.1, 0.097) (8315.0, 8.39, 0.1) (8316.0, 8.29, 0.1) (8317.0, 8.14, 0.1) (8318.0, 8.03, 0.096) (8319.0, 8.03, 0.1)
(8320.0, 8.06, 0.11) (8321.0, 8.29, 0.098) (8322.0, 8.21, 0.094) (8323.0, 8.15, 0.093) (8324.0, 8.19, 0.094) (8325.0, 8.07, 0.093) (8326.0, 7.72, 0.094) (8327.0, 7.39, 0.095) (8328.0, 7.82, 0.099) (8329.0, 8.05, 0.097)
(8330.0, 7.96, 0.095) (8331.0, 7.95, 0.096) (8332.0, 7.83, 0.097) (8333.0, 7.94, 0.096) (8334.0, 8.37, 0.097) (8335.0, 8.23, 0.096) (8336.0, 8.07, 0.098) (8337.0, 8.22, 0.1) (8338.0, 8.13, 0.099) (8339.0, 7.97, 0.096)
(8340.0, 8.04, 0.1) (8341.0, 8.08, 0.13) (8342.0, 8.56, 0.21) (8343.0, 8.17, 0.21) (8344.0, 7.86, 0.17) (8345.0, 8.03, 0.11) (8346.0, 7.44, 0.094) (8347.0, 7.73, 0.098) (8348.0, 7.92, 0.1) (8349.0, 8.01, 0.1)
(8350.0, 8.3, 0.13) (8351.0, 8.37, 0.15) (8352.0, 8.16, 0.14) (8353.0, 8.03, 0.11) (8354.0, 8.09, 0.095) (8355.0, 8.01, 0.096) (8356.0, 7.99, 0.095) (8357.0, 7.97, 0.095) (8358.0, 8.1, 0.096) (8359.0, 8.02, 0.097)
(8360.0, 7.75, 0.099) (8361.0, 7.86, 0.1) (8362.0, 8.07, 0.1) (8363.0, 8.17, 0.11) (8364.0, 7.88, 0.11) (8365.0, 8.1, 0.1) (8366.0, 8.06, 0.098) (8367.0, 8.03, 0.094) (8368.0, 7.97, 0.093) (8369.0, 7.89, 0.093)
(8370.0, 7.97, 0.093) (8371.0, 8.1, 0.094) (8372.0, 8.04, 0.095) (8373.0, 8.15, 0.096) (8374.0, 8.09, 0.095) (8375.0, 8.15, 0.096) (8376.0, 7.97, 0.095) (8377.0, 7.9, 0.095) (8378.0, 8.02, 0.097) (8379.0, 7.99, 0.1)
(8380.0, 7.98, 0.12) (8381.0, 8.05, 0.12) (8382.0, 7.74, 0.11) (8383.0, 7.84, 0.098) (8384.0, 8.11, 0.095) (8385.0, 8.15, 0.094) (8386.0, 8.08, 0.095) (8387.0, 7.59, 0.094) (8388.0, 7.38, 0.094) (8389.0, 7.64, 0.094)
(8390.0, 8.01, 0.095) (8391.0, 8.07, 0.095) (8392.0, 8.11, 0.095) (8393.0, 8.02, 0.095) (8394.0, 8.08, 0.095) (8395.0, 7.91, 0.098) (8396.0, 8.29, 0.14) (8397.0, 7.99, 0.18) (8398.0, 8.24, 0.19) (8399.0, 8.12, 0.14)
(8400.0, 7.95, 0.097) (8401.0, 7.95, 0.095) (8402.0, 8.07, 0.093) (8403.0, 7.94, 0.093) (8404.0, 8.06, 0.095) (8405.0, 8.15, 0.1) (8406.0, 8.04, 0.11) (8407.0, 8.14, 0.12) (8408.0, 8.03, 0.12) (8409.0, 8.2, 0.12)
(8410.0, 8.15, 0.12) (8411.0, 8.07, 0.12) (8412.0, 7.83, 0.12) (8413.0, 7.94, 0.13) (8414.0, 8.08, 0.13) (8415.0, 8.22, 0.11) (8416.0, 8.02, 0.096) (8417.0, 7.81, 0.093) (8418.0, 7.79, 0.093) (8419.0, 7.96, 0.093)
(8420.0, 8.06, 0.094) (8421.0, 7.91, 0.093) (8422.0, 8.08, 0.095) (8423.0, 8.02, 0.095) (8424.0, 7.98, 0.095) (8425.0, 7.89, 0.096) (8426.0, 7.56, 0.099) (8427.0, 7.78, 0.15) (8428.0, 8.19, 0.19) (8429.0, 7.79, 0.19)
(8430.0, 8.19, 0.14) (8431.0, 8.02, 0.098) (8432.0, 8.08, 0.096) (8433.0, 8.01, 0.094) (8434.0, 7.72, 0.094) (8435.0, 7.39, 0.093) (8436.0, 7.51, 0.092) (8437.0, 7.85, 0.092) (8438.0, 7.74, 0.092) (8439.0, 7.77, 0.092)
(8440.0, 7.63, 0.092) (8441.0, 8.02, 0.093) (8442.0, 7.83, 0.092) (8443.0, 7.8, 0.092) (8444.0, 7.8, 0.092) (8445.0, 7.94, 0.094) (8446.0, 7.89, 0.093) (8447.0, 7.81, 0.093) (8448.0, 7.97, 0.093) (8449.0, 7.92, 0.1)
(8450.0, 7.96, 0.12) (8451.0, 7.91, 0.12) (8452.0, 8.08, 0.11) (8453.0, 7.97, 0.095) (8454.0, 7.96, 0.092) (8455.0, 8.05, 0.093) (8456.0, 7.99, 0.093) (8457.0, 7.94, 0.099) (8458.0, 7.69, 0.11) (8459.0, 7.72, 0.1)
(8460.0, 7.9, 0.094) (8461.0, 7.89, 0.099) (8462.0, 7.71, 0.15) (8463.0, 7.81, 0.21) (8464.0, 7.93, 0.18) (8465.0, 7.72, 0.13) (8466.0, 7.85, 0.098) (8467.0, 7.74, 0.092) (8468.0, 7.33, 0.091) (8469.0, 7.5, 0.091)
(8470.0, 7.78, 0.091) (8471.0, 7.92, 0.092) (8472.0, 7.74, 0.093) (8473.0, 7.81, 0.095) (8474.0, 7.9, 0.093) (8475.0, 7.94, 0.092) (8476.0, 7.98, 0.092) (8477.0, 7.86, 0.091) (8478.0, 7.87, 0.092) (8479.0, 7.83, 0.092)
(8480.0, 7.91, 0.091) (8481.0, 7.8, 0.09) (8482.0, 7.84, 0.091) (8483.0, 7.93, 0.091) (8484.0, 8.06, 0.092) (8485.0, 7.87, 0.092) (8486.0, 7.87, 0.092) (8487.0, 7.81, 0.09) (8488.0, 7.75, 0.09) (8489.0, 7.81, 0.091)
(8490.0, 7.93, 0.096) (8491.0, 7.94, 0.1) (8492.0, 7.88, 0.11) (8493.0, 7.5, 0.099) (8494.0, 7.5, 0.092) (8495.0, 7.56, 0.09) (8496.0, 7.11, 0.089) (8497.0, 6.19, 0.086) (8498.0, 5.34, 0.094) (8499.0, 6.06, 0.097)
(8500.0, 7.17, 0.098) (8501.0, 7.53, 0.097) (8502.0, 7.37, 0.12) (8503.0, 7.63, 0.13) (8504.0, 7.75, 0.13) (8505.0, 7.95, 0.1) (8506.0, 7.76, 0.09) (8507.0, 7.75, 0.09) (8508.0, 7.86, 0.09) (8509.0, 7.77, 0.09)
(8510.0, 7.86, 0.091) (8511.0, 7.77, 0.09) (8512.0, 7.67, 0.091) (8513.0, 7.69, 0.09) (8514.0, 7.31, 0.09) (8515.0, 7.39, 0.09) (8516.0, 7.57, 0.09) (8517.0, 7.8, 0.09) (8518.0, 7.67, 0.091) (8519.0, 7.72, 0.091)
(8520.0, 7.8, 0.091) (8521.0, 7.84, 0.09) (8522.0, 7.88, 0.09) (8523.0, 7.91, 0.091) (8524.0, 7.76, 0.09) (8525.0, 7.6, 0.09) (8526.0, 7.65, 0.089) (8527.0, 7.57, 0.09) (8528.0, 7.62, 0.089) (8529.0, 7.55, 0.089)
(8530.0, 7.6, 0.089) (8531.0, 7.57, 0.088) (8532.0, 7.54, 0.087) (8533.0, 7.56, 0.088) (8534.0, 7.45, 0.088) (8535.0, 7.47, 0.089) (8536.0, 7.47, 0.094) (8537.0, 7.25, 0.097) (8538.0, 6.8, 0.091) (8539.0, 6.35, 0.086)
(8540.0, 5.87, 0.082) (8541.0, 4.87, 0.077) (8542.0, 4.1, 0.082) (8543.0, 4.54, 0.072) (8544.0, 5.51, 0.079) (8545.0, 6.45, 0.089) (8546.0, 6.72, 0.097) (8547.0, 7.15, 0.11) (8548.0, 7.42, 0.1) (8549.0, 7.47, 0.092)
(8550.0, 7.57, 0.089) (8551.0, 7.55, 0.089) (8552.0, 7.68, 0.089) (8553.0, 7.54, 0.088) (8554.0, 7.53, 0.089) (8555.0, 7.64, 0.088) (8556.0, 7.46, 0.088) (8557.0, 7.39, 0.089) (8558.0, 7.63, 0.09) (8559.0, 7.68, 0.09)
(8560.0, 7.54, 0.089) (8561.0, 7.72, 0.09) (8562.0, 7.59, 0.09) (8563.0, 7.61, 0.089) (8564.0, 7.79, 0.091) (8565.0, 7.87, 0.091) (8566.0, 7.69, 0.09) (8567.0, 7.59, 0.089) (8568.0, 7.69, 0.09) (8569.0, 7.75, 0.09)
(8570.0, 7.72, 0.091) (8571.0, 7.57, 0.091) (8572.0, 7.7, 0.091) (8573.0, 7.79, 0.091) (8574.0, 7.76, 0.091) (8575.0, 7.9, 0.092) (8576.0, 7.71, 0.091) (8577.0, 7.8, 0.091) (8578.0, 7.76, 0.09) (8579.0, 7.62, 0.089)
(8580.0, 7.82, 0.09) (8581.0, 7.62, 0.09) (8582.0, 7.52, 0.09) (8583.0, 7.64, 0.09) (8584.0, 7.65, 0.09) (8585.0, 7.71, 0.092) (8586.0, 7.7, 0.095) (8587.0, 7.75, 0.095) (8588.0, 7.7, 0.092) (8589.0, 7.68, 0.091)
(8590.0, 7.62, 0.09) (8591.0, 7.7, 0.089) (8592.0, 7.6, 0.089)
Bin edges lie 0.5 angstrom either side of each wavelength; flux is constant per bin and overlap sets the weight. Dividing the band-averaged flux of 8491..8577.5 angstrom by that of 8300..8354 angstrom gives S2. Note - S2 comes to 0.91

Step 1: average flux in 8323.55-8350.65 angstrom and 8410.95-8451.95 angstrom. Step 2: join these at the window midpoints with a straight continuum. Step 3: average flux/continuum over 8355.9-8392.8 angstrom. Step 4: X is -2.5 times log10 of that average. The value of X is 0.00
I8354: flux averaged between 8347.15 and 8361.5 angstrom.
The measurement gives 8.03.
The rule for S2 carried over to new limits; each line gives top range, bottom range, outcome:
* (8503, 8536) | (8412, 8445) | 0.97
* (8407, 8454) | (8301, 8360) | 0.98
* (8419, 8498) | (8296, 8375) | 0.97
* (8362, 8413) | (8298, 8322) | 0.99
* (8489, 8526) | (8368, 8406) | 0.94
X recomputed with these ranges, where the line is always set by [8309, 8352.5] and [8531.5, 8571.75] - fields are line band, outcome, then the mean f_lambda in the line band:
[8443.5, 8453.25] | -0.05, 7.92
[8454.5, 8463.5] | -0.05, 7.86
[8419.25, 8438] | -0.03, 7.89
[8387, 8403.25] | -0.03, 7.97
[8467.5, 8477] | -0.04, 7.77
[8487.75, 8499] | 0.02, 7.25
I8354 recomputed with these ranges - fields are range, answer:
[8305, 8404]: 8.02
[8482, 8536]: 7.58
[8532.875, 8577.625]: 7.22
